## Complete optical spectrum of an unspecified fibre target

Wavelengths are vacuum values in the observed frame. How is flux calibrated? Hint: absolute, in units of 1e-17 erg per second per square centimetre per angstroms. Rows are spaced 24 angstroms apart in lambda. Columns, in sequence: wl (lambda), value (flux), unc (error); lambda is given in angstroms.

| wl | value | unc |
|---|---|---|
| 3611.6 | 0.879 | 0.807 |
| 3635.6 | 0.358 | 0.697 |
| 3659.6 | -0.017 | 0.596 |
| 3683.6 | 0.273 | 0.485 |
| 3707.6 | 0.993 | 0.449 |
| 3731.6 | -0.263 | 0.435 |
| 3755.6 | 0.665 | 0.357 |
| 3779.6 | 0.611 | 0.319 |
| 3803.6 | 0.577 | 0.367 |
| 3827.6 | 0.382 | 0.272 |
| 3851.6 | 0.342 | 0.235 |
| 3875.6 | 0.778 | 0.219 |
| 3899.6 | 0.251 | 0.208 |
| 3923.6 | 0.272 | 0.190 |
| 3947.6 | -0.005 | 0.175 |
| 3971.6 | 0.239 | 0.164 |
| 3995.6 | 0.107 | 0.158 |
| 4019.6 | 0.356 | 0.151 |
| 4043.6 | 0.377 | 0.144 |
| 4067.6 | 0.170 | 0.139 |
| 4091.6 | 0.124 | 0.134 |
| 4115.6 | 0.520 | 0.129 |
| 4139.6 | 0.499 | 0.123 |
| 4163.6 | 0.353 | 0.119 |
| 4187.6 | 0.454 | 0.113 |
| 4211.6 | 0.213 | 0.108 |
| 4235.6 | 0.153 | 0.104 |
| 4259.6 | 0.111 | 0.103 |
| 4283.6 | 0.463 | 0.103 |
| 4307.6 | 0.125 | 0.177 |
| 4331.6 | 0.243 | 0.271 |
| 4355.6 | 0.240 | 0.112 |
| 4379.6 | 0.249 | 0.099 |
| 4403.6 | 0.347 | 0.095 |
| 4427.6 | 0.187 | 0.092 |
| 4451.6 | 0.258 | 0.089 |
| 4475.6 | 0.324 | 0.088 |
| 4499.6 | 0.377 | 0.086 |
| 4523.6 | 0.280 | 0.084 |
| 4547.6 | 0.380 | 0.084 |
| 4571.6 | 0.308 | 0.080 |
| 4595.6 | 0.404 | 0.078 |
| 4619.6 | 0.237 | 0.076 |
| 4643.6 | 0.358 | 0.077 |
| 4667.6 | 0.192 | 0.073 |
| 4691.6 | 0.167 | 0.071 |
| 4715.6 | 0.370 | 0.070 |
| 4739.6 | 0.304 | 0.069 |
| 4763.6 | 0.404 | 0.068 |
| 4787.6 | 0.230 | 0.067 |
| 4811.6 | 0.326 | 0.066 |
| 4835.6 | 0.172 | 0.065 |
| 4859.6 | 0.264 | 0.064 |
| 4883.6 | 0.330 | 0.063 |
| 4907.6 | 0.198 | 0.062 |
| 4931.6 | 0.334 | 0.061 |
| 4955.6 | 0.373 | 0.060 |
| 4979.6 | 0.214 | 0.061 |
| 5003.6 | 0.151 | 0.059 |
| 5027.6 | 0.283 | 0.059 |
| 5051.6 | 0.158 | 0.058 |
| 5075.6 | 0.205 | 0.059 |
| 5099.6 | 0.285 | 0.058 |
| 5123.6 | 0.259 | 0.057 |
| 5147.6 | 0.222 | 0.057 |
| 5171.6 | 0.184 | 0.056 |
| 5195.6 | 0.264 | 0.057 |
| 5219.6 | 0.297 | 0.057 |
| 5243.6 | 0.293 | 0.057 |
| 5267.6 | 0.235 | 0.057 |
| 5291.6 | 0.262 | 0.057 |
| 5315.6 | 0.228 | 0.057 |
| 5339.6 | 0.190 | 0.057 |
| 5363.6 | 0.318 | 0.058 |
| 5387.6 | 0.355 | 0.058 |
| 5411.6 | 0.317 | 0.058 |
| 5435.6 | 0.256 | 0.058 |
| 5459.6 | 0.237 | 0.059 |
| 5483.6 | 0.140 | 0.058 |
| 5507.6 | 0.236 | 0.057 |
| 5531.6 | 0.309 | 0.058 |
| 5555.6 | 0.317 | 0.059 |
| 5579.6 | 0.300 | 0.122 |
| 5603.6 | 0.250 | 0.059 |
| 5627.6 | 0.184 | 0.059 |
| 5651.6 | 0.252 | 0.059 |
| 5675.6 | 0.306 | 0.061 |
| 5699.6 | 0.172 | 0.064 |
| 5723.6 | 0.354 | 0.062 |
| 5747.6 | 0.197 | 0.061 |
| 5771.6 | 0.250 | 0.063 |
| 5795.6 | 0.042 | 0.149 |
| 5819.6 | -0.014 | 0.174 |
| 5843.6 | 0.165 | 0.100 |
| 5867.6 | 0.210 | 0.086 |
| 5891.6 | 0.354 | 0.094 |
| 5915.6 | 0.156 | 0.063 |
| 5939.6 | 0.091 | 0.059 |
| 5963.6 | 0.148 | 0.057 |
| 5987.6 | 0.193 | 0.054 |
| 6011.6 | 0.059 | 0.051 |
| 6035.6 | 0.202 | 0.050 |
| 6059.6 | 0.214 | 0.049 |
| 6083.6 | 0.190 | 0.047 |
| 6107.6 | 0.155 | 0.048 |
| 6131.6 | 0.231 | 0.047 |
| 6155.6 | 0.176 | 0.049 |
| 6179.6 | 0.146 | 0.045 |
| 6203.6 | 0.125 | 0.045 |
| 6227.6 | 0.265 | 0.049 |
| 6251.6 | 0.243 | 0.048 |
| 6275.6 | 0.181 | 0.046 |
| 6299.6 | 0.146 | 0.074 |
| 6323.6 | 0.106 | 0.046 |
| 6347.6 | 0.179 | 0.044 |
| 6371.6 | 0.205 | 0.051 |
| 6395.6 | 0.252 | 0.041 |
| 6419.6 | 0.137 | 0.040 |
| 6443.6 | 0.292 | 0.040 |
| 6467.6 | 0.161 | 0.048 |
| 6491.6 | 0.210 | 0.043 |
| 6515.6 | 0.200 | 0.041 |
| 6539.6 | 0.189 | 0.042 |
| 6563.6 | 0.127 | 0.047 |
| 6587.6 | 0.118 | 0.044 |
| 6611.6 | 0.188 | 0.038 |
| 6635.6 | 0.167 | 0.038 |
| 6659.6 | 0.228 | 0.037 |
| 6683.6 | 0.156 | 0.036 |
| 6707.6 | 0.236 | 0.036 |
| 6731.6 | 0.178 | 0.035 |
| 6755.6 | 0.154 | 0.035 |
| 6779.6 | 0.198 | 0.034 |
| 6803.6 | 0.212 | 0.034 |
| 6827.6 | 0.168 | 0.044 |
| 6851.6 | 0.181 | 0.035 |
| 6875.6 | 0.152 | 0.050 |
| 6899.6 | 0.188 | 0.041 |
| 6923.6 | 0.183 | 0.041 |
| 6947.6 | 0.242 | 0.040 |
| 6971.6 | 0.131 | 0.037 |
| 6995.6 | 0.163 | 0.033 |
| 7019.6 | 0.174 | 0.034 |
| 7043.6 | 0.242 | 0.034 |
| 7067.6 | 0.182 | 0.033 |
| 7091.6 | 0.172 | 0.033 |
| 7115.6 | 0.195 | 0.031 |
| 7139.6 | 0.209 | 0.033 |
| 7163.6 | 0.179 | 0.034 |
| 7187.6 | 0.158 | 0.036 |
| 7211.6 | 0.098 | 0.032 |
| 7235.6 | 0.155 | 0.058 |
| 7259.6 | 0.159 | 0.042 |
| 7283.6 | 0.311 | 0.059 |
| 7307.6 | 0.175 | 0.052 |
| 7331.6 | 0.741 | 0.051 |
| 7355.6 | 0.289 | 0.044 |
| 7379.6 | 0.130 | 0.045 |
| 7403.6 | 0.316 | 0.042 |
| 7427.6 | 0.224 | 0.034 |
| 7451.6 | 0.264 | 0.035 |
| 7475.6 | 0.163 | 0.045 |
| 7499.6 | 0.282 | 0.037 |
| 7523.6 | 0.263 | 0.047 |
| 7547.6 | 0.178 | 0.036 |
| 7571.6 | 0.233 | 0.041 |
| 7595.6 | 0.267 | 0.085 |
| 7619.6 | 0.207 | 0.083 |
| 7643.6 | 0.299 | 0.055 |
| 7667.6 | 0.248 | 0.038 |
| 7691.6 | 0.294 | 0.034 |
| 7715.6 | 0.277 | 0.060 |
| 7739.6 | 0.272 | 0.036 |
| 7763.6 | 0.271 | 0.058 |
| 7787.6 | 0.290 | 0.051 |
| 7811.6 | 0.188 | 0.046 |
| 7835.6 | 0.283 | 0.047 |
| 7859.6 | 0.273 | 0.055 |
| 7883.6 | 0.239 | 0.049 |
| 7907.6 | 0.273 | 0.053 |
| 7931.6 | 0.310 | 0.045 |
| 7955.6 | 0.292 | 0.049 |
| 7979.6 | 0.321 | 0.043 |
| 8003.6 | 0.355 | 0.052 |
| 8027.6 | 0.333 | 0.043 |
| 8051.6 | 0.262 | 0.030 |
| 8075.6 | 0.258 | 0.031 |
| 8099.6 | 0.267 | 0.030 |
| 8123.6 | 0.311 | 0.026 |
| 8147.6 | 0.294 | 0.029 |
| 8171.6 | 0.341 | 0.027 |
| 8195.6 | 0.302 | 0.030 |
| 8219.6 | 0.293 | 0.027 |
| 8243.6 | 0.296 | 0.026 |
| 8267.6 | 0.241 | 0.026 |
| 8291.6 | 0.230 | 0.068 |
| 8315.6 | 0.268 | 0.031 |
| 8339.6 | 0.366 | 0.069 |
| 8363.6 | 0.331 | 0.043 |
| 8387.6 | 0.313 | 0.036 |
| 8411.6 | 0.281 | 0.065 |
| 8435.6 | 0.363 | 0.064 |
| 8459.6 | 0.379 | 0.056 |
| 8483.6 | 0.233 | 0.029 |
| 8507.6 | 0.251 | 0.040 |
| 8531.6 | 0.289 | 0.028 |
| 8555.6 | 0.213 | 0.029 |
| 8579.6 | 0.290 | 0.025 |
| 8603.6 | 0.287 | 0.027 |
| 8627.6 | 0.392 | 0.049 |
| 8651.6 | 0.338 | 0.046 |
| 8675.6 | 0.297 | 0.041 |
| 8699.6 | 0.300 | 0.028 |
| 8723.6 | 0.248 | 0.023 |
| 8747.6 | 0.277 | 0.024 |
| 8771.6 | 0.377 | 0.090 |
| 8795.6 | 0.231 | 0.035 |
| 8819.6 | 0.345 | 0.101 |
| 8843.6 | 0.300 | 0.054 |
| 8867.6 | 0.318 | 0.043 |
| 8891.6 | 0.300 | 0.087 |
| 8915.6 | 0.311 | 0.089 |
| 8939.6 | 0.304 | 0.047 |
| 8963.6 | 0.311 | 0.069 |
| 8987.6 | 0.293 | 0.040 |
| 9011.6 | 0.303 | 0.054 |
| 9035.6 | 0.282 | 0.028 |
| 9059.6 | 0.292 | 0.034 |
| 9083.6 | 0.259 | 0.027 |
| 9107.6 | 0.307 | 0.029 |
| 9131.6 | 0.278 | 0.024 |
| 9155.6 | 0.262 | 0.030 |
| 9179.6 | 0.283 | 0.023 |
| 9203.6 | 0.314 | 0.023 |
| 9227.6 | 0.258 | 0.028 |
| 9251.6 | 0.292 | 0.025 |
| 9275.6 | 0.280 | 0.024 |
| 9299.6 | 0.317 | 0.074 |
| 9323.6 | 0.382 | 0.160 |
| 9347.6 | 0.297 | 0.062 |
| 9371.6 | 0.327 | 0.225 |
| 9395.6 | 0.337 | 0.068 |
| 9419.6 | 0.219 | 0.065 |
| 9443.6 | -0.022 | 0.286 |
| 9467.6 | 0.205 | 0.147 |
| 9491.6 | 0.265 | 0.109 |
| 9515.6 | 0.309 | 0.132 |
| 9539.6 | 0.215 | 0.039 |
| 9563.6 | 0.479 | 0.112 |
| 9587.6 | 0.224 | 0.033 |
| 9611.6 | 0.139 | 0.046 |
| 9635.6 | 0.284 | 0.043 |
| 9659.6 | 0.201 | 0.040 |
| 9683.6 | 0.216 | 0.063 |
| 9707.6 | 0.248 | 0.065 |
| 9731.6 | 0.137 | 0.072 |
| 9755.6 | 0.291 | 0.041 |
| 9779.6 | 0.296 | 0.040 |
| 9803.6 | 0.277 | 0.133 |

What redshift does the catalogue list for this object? 0.967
